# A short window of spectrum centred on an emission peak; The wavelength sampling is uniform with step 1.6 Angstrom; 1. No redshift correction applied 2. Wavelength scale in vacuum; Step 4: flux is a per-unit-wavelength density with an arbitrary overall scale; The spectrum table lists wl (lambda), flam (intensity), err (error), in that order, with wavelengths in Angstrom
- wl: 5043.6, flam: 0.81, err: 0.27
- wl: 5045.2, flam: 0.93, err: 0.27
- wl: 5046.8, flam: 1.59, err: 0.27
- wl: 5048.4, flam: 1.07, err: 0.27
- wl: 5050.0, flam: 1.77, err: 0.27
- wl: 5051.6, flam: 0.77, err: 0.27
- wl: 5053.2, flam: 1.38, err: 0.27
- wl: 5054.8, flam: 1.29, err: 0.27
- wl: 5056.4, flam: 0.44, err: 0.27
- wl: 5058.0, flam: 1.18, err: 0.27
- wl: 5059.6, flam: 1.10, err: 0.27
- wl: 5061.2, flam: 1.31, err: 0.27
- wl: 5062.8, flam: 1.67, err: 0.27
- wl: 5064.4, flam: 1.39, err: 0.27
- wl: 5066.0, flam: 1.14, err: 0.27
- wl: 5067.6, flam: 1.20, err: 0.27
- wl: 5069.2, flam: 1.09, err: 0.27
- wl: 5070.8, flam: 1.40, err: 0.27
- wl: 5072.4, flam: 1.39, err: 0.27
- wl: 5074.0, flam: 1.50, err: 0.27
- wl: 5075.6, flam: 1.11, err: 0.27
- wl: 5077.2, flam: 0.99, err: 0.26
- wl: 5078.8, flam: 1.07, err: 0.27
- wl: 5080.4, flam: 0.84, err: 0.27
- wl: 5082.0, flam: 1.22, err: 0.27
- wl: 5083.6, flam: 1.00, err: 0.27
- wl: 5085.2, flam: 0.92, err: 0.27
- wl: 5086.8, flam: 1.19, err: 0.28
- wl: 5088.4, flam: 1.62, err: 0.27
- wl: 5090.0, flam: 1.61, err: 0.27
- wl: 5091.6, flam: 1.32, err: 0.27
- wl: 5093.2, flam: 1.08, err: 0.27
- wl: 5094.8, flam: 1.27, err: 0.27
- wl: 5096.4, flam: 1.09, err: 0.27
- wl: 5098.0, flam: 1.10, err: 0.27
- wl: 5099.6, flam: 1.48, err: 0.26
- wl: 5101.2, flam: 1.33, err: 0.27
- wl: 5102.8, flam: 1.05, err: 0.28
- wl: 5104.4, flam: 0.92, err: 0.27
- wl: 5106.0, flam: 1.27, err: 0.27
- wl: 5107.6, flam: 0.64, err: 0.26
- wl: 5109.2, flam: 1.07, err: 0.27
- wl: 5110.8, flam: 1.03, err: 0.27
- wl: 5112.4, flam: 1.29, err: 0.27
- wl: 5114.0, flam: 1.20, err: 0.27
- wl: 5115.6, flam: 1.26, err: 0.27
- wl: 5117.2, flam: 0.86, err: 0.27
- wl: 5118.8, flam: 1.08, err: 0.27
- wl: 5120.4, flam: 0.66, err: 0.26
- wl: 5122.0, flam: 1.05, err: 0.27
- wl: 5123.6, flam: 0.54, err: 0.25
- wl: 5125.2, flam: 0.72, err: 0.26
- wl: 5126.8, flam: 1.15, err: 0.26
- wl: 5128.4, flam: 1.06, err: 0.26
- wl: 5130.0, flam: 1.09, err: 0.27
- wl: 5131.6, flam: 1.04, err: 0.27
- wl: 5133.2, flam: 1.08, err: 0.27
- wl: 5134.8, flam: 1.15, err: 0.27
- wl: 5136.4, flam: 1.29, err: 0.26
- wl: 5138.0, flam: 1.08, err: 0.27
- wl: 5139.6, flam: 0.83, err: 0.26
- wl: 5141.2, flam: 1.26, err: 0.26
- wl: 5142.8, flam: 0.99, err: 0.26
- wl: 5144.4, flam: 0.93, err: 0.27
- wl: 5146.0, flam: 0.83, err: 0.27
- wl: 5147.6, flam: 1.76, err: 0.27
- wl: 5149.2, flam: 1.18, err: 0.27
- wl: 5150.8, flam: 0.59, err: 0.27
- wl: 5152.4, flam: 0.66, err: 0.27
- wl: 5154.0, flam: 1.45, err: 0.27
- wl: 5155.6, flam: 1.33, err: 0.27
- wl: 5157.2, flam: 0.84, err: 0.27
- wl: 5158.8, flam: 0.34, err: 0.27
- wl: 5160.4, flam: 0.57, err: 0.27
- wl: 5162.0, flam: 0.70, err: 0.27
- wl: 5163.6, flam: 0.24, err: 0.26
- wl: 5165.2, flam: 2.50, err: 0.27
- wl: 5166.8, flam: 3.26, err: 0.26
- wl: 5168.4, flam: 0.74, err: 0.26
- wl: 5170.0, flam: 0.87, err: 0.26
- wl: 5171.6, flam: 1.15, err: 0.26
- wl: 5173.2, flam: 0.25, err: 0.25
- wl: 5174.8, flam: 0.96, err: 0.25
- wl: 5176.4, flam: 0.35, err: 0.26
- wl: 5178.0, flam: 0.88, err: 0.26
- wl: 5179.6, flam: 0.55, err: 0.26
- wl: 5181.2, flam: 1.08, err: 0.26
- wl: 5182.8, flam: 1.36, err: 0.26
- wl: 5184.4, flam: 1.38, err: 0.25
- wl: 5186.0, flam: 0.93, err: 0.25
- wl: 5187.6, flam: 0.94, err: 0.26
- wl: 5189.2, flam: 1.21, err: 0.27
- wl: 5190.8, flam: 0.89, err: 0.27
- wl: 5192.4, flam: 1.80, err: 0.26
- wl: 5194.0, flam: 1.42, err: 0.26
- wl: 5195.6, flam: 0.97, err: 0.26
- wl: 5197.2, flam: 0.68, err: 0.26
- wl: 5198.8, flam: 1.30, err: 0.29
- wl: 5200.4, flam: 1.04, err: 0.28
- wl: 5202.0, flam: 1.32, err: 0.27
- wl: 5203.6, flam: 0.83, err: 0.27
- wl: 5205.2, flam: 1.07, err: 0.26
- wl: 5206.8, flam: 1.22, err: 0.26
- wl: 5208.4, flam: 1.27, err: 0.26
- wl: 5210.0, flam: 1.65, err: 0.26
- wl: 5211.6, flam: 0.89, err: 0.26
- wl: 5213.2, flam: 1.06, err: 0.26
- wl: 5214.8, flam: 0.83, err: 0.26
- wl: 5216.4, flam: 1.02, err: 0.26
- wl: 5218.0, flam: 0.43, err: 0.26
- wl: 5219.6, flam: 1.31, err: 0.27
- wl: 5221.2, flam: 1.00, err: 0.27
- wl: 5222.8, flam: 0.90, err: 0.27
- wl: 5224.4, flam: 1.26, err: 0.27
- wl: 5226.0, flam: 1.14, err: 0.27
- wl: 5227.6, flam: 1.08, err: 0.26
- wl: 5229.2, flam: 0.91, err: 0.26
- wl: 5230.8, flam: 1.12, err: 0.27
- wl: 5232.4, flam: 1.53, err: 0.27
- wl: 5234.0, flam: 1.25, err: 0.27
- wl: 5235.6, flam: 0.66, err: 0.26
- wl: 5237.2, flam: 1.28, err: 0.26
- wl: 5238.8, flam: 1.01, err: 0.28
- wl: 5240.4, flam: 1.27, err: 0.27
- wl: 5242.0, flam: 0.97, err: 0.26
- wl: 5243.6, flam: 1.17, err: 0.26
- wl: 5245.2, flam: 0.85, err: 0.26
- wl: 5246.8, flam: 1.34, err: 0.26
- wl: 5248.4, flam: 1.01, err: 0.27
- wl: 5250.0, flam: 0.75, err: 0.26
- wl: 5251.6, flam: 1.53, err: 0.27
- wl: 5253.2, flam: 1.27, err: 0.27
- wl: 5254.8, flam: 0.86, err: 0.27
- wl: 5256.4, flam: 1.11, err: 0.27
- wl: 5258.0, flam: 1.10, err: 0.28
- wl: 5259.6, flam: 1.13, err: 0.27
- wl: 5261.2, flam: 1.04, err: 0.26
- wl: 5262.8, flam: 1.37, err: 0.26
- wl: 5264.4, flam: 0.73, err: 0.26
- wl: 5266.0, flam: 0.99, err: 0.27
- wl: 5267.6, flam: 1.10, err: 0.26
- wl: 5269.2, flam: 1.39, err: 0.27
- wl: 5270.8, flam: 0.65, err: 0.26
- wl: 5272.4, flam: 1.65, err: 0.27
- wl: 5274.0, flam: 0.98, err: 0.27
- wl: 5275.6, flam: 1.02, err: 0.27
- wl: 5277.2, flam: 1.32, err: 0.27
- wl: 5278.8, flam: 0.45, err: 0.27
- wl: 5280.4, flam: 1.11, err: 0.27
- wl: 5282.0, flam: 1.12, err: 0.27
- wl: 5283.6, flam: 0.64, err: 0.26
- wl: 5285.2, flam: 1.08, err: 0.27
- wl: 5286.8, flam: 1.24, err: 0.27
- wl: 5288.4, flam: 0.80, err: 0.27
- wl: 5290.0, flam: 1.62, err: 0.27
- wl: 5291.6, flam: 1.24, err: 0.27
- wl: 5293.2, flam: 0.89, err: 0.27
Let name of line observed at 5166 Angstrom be H-gamma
